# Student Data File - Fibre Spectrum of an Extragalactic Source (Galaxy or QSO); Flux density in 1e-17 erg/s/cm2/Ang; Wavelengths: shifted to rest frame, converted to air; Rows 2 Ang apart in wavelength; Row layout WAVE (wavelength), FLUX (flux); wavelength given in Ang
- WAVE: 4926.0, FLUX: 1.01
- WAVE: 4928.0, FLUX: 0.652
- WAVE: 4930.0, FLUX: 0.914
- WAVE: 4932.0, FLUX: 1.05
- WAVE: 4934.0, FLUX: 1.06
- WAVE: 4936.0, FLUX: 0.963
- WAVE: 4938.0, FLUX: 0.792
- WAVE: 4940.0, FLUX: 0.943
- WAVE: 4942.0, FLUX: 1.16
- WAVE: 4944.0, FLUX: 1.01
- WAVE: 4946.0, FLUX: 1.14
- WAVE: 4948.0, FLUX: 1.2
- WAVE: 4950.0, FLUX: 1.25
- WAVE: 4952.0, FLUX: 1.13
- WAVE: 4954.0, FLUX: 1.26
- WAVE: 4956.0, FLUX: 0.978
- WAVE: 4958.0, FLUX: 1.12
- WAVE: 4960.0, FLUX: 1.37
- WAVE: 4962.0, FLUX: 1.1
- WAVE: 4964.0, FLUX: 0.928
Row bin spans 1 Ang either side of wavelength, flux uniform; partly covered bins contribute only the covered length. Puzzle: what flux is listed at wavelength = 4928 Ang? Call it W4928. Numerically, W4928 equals 0.652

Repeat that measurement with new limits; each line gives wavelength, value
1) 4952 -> 1.13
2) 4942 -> 1.16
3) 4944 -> 1.01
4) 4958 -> 1.12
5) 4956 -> 0.978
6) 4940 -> 0.943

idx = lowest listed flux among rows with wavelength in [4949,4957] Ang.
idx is 0.978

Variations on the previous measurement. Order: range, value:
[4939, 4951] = 0.943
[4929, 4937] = 0.914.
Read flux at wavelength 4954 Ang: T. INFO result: 1.26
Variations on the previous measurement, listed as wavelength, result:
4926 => 1.01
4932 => 1.05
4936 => 0.963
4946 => 1.14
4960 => 1.37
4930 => 0.914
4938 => 0.792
